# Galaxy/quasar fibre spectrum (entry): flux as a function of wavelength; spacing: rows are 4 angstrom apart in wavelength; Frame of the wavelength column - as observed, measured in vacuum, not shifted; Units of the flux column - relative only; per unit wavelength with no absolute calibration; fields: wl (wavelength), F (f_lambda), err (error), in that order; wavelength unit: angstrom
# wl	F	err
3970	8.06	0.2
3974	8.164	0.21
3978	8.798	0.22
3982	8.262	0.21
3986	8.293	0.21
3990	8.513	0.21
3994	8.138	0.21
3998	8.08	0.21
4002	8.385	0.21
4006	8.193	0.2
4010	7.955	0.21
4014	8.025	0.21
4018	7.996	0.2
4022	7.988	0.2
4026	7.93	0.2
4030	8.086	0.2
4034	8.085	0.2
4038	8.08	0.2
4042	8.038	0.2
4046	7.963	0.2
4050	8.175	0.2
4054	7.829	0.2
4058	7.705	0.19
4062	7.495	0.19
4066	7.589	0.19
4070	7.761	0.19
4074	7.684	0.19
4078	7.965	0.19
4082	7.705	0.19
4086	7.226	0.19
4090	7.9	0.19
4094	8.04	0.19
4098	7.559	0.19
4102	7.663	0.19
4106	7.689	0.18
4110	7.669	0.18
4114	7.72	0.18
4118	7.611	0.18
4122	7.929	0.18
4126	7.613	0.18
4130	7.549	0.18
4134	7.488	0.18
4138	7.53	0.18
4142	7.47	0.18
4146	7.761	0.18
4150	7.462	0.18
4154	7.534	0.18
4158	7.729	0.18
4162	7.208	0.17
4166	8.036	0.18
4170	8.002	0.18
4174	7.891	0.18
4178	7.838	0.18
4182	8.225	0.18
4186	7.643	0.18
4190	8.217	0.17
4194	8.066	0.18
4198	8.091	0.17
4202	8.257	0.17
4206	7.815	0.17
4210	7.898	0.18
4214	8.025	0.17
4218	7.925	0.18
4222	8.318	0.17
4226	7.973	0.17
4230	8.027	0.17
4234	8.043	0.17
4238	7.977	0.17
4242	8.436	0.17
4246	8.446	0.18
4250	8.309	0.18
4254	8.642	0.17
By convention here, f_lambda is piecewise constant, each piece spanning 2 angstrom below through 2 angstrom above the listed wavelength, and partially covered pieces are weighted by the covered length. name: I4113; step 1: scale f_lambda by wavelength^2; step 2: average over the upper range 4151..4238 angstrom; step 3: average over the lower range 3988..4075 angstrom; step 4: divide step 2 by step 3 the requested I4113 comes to 1.1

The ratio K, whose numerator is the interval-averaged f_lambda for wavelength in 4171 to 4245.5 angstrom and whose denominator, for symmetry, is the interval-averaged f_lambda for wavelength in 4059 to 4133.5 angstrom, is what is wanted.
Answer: 1.05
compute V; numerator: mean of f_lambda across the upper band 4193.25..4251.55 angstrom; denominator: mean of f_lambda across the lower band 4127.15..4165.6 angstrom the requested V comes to 1.07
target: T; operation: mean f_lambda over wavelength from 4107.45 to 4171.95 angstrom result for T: 7.64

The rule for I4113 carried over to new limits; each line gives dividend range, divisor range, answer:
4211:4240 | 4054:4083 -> 1.12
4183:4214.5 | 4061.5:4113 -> 1.10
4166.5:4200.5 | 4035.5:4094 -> 1.09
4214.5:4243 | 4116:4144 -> 1.12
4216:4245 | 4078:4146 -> 1.12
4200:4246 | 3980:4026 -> 1.10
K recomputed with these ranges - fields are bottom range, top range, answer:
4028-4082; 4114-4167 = 0.97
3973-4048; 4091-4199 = 0.95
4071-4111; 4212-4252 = 1.06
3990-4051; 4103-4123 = 0.95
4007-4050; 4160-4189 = 0.98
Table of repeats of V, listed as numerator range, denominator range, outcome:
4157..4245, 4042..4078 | 1.02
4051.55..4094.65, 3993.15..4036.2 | 0.95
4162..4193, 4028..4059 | 0.99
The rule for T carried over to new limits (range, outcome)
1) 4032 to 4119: 7.78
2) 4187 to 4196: 8.09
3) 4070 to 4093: 7.72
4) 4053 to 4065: 7.66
